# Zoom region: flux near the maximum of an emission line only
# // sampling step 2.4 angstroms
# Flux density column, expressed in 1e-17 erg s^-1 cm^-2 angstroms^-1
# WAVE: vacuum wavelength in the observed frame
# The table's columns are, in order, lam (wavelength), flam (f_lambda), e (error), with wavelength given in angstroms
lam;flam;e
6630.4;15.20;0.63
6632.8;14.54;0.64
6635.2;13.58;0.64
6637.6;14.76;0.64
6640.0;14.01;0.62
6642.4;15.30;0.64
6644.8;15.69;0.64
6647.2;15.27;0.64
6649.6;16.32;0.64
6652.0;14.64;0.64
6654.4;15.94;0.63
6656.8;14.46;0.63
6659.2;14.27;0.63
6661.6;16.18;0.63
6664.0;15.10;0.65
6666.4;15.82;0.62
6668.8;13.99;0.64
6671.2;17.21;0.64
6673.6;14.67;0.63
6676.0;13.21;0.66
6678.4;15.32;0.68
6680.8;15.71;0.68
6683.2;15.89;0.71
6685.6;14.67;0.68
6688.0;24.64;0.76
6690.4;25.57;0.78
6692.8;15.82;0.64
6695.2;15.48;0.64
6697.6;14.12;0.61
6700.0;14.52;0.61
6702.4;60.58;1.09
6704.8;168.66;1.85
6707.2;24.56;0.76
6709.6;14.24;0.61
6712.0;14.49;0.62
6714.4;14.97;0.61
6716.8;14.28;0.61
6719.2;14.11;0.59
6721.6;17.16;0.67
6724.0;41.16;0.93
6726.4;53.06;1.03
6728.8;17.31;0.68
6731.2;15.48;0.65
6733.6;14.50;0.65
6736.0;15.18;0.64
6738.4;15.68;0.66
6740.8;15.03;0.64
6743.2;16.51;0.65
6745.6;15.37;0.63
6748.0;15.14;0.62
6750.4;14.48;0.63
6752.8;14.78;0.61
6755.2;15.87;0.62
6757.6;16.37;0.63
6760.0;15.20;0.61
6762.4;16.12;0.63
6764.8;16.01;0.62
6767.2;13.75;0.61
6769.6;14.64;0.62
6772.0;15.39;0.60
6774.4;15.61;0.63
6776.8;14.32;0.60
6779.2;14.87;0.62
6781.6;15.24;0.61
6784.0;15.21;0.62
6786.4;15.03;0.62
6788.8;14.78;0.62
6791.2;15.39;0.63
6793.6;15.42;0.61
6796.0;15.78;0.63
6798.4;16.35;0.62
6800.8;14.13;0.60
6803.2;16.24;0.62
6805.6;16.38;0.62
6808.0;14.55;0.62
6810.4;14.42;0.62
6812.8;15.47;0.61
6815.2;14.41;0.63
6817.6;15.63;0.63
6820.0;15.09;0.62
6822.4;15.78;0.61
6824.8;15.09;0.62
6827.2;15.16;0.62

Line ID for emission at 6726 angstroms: [N II] 6583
